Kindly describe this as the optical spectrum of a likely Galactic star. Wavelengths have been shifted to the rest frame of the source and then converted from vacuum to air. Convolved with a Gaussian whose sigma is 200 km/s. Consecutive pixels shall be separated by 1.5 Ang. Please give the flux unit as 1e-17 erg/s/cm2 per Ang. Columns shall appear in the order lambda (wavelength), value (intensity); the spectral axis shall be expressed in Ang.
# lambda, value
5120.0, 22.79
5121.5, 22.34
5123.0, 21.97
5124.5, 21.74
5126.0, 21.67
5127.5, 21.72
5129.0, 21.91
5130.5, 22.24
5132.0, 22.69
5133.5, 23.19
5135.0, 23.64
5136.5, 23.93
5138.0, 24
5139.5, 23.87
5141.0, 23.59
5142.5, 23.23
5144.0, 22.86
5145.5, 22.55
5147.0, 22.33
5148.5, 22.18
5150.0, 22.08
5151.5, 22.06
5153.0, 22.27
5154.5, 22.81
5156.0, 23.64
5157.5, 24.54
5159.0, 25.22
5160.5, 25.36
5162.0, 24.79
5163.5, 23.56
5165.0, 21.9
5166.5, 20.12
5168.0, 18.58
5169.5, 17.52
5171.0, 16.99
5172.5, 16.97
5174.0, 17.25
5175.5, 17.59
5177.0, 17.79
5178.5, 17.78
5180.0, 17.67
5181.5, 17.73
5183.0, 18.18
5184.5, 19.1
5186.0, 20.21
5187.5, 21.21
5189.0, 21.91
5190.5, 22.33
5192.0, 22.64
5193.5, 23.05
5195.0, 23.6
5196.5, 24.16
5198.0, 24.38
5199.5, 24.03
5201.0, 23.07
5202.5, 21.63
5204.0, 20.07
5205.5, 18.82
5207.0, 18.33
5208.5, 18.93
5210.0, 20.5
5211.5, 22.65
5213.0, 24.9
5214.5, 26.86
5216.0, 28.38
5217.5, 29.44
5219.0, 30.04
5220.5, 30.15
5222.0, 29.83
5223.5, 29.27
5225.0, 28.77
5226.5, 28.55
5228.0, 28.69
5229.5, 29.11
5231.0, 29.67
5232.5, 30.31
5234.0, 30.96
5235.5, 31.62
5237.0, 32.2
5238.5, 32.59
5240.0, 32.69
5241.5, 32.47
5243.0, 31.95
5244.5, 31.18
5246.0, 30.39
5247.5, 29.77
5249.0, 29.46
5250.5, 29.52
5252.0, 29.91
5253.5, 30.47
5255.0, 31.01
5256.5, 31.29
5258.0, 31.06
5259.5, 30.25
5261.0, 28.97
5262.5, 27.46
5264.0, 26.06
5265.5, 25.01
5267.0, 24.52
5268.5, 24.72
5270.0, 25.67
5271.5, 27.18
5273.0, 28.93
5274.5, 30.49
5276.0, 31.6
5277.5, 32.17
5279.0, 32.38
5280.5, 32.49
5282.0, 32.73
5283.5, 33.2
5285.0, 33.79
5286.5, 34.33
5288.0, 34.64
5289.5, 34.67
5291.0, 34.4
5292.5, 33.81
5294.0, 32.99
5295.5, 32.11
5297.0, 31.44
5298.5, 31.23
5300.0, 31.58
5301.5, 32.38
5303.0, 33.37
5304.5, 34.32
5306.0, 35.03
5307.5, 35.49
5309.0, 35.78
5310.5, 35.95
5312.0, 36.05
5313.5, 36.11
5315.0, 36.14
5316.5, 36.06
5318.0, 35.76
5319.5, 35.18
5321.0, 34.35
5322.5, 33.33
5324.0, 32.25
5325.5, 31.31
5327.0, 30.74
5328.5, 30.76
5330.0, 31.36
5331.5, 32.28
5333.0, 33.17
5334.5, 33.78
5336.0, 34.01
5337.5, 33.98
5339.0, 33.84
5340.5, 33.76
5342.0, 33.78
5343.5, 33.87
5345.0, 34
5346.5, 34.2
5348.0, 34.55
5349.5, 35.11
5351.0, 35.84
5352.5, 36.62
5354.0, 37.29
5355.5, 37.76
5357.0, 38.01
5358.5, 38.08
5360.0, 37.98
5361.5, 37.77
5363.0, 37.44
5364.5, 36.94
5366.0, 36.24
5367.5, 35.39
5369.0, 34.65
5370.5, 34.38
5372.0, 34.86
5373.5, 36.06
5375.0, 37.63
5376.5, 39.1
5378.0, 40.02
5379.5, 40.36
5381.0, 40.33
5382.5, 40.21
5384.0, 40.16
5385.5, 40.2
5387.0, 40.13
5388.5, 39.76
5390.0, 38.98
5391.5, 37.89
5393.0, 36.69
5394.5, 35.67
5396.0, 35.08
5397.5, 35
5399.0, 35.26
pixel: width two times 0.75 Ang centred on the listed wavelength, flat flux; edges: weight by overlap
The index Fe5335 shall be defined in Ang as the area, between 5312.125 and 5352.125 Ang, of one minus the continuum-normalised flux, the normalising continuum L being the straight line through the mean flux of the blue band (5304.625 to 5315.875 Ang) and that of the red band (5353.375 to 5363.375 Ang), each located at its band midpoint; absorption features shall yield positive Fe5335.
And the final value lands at 3.0 Ang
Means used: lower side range 35.7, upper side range 37.8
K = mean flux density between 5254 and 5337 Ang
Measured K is 32.1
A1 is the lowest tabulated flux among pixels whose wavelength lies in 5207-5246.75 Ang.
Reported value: 18.33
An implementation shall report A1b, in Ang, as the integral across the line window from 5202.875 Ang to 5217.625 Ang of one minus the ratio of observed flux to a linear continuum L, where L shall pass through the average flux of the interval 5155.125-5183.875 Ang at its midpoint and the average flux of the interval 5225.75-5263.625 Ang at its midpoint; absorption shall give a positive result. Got 1.8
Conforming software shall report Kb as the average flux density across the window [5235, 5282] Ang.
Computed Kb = 29.9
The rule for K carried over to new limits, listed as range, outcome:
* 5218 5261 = 30.4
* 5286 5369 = 34.5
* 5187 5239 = 25.8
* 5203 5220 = 23.6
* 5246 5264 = 29.8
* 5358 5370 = 36.7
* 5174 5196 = 20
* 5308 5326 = 34.9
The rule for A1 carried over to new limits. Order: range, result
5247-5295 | 24.52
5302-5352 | 30.74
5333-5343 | 33.17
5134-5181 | 16.97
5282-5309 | 31.23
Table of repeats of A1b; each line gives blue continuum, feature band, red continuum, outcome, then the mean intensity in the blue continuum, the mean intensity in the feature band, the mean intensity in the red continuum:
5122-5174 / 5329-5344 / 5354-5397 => 0.8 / 22.2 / 33.3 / 37.8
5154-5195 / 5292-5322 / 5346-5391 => -1.9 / 20.7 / 34.3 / 37.6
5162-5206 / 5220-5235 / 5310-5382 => -3.1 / 20.4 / 29.6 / 35.4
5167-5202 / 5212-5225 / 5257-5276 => -2.9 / 20.2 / 28.5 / 27.7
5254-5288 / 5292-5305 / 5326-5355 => -0.4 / 29.9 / 32.5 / 33.9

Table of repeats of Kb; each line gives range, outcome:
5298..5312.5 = 34.1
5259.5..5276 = 27.3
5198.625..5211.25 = 20.8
